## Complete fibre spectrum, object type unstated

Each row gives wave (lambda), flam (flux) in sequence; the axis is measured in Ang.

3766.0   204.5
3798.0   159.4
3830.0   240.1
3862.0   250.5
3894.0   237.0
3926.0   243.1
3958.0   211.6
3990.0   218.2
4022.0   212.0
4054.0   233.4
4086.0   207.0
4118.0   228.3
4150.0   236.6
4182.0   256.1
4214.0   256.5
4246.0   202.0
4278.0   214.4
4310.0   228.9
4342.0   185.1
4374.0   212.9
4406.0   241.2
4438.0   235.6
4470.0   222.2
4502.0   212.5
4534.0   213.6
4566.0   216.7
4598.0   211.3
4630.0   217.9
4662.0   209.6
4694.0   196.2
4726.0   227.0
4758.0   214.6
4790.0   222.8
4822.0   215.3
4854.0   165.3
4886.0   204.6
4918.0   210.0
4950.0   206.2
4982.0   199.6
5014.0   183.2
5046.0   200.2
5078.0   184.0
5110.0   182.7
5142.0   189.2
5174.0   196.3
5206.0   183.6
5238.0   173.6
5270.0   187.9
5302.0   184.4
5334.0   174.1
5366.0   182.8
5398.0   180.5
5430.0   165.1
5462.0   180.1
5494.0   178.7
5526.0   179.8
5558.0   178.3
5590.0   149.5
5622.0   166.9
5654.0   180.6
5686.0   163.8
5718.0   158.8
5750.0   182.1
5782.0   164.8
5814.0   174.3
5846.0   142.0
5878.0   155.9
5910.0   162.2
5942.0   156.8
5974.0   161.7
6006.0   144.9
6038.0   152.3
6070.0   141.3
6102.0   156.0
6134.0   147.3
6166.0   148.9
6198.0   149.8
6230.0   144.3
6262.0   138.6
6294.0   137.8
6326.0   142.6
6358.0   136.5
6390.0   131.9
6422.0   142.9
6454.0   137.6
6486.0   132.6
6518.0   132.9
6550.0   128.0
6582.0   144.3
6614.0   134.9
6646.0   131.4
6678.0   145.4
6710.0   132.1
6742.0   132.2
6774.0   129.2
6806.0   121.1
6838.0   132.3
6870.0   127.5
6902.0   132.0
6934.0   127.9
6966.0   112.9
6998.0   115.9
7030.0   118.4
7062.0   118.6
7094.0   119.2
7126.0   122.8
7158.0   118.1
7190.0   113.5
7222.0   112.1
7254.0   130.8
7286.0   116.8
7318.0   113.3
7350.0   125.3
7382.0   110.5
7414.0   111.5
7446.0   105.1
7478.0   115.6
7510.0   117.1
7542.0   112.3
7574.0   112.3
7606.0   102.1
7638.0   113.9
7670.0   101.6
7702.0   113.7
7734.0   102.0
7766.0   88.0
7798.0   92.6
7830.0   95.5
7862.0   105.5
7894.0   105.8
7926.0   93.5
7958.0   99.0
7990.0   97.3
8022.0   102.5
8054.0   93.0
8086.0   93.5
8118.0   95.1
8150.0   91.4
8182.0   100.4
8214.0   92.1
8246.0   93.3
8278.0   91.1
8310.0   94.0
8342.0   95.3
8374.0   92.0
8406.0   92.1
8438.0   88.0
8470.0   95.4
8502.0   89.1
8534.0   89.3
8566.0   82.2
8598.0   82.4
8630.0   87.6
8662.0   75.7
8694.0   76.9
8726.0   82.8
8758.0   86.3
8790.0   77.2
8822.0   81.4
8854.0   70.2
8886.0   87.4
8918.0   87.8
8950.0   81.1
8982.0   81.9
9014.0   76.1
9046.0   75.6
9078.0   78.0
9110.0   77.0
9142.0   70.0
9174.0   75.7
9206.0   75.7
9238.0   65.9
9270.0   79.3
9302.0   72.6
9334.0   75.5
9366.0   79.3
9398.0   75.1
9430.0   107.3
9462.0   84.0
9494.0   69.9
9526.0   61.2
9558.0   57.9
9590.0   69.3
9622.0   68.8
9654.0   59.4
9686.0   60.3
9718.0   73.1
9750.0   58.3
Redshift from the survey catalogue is 0.00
